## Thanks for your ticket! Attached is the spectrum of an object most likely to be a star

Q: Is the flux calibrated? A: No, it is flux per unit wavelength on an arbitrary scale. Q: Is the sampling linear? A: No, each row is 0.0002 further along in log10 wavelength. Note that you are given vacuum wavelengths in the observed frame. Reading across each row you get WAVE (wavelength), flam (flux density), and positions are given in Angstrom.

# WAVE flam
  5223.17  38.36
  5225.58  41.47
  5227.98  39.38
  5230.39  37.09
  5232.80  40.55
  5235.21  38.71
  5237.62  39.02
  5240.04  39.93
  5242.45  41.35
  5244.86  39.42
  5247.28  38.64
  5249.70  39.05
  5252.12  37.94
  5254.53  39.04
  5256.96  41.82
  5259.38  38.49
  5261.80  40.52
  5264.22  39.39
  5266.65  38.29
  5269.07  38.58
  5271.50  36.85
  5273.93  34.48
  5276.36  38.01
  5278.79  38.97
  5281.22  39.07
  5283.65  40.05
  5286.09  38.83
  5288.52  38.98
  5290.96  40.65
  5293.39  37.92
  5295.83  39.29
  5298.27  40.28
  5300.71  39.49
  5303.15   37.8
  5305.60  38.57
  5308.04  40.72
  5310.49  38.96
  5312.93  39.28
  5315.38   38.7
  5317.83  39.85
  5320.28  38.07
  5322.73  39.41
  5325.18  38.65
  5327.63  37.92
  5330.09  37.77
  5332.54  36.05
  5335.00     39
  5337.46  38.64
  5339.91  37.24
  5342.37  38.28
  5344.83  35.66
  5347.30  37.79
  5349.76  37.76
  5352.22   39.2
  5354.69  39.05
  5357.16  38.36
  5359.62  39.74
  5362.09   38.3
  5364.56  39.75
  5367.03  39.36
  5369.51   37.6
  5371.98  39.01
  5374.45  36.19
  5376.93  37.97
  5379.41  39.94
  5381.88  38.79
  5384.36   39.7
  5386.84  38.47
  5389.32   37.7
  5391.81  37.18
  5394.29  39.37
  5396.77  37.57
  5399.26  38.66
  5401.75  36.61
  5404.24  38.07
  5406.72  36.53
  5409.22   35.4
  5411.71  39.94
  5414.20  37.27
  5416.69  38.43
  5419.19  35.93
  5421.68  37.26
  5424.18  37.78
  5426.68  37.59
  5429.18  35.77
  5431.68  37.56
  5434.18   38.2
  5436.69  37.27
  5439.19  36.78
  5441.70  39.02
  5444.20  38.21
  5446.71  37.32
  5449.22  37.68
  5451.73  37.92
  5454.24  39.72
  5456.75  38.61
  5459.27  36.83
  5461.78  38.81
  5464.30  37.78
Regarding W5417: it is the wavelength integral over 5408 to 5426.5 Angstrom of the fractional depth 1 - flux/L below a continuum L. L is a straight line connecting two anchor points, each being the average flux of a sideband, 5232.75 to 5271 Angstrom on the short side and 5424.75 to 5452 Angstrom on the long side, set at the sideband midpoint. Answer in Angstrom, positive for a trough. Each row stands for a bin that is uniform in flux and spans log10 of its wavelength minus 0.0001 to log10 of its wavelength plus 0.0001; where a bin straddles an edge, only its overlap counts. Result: 0.16 Angstrom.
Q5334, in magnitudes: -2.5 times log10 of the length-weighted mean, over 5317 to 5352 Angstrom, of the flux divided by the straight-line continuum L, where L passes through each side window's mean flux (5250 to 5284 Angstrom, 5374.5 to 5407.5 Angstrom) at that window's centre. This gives 0.01 mag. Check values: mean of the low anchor 38.7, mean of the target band 38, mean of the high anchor 38.1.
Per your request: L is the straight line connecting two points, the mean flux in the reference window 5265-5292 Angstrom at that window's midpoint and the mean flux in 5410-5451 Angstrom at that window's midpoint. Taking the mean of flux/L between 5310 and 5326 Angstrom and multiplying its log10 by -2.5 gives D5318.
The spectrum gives -0.02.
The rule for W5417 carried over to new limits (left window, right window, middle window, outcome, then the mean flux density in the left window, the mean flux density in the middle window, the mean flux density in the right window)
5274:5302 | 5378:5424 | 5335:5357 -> 0.3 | 39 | 38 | 37.9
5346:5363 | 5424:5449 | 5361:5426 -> 0.1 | 38.6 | 38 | 37.5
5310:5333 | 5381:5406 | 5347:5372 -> -0.3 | 38.5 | 38.7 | 38.2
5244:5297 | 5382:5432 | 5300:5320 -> -0.3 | 38.8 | 39.1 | 37.7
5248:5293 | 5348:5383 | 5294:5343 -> 0.0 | 38.8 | 38.7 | 38.6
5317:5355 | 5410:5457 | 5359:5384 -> -0.5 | 38.1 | 38.7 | 37.8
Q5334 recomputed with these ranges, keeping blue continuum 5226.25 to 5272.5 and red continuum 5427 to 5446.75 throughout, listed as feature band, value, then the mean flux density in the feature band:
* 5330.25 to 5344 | 0.02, 37.8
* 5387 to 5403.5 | 0.00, 37.9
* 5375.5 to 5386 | -0.03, 39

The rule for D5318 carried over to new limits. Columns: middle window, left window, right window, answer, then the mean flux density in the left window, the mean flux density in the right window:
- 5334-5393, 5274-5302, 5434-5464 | 0.01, 39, 38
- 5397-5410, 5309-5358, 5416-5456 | 0.02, 38.3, 37.7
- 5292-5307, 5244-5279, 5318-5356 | -0.02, 38.6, 38.1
